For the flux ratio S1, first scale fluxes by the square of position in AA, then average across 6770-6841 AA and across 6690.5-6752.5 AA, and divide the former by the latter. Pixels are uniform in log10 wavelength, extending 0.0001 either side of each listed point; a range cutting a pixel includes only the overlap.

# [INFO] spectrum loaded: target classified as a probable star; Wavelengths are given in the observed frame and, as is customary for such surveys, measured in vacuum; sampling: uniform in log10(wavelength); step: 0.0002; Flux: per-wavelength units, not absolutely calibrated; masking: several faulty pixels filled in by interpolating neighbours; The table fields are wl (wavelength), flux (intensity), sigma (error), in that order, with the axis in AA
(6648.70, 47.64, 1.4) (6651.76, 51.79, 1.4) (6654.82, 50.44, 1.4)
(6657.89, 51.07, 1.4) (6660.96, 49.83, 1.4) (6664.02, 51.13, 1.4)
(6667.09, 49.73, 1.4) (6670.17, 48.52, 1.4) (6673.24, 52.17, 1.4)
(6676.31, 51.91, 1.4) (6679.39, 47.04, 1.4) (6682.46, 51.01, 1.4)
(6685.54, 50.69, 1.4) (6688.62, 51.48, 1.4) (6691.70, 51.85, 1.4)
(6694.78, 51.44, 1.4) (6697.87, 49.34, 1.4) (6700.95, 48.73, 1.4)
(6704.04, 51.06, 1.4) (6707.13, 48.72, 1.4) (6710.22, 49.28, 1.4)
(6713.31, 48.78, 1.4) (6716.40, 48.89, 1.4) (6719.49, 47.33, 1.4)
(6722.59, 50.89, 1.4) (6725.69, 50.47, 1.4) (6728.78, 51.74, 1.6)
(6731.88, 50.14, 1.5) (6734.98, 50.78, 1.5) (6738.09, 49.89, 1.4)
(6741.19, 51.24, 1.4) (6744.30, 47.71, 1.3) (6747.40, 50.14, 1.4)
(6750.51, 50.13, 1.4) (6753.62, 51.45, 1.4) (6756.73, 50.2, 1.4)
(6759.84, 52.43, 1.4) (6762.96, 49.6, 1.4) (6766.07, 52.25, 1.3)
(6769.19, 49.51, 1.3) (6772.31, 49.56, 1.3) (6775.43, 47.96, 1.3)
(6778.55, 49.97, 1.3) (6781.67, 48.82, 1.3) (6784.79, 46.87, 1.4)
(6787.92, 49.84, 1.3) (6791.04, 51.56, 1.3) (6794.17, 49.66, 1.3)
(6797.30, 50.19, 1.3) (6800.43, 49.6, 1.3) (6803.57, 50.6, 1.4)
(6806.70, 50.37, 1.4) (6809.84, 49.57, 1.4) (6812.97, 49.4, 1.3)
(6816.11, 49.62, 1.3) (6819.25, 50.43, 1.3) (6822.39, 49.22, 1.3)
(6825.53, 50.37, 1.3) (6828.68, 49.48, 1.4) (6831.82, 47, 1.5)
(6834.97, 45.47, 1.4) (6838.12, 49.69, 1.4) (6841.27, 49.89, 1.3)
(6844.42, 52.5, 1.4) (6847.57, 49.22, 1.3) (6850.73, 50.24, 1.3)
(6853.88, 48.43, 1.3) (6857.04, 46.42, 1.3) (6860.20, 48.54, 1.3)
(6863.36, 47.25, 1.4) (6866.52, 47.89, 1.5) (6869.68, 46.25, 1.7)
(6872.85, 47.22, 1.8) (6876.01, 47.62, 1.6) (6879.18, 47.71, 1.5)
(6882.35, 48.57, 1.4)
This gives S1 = 1.0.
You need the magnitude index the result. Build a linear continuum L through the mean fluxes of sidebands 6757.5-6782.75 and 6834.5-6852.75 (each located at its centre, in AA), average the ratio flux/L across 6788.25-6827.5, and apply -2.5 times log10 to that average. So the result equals 0.00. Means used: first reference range 50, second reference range 49.7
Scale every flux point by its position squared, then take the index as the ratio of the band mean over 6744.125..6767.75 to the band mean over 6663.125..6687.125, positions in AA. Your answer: 1.03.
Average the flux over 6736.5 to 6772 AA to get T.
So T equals 50.4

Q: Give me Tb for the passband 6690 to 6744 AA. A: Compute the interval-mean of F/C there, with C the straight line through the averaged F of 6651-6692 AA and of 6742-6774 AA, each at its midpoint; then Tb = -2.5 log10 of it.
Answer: 0.01 mag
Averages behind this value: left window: 50.6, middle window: 50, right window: 50.3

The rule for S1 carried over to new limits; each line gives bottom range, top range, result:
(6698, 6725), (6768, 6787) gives 1.01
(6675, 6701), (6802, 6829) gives 1.03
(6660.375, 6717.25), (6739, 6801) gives 1.02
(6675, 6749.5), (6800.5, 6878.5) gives 1.01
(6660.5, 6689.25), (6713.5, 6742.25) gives 1.01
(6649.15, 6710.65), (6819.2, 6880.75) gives 1.01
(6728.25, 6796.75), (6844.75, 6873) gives 0.99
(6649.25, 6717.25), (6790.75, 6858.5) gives 1.03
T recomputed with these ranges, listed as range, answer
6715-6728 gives 49.6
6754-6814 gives 49.9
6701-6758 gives 49.9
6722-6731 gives 51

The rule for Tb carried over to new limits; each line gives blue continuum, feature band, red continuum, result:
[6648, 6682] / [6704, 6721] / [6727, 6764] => 0.03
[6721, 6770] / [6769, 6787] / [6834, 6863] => 0.03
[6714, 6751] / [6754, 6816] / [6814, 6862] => -0.01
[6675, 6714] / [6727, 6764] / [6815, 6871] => -0.02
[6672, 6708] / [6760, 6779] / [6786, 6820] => 0.00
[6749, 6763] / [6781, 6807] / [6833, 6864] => 0.01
